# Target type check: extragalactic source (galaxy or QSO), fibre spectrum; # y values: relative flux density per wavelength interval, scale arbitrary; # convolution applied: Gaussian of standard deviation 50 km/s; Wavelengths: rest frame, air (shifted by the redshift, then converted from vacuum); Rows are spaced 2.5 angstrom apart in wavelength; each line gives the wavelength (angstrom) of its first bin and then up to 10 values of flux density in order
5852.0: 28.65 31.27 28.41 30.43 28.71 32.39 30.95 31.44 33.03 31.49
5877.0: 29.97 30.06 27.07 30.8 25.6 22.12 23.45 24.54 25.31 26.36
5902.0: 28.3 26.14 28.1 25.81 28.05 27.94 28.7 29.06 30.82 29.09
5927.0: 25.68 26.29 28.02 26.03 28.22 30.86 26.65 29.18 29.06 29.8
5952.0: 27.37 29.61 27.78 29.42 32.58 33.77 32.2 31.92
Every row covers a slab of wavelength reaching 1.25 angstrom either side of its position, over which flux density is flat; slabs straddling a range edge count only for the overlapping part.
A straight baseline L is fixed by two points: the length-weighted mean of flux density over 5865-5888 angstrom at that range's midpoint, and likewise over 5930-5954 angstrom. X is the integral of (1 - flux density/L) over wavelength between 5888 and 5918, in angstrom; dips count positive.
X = 3.3 angstrom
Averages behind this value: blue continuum 30.2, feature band 26.2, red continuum 28.3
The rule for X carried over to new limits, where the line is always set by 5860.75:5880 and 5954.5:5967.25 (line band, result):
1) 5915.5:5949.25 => 2.9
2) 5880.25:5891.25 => 1.6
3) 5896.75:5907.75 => 1.4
